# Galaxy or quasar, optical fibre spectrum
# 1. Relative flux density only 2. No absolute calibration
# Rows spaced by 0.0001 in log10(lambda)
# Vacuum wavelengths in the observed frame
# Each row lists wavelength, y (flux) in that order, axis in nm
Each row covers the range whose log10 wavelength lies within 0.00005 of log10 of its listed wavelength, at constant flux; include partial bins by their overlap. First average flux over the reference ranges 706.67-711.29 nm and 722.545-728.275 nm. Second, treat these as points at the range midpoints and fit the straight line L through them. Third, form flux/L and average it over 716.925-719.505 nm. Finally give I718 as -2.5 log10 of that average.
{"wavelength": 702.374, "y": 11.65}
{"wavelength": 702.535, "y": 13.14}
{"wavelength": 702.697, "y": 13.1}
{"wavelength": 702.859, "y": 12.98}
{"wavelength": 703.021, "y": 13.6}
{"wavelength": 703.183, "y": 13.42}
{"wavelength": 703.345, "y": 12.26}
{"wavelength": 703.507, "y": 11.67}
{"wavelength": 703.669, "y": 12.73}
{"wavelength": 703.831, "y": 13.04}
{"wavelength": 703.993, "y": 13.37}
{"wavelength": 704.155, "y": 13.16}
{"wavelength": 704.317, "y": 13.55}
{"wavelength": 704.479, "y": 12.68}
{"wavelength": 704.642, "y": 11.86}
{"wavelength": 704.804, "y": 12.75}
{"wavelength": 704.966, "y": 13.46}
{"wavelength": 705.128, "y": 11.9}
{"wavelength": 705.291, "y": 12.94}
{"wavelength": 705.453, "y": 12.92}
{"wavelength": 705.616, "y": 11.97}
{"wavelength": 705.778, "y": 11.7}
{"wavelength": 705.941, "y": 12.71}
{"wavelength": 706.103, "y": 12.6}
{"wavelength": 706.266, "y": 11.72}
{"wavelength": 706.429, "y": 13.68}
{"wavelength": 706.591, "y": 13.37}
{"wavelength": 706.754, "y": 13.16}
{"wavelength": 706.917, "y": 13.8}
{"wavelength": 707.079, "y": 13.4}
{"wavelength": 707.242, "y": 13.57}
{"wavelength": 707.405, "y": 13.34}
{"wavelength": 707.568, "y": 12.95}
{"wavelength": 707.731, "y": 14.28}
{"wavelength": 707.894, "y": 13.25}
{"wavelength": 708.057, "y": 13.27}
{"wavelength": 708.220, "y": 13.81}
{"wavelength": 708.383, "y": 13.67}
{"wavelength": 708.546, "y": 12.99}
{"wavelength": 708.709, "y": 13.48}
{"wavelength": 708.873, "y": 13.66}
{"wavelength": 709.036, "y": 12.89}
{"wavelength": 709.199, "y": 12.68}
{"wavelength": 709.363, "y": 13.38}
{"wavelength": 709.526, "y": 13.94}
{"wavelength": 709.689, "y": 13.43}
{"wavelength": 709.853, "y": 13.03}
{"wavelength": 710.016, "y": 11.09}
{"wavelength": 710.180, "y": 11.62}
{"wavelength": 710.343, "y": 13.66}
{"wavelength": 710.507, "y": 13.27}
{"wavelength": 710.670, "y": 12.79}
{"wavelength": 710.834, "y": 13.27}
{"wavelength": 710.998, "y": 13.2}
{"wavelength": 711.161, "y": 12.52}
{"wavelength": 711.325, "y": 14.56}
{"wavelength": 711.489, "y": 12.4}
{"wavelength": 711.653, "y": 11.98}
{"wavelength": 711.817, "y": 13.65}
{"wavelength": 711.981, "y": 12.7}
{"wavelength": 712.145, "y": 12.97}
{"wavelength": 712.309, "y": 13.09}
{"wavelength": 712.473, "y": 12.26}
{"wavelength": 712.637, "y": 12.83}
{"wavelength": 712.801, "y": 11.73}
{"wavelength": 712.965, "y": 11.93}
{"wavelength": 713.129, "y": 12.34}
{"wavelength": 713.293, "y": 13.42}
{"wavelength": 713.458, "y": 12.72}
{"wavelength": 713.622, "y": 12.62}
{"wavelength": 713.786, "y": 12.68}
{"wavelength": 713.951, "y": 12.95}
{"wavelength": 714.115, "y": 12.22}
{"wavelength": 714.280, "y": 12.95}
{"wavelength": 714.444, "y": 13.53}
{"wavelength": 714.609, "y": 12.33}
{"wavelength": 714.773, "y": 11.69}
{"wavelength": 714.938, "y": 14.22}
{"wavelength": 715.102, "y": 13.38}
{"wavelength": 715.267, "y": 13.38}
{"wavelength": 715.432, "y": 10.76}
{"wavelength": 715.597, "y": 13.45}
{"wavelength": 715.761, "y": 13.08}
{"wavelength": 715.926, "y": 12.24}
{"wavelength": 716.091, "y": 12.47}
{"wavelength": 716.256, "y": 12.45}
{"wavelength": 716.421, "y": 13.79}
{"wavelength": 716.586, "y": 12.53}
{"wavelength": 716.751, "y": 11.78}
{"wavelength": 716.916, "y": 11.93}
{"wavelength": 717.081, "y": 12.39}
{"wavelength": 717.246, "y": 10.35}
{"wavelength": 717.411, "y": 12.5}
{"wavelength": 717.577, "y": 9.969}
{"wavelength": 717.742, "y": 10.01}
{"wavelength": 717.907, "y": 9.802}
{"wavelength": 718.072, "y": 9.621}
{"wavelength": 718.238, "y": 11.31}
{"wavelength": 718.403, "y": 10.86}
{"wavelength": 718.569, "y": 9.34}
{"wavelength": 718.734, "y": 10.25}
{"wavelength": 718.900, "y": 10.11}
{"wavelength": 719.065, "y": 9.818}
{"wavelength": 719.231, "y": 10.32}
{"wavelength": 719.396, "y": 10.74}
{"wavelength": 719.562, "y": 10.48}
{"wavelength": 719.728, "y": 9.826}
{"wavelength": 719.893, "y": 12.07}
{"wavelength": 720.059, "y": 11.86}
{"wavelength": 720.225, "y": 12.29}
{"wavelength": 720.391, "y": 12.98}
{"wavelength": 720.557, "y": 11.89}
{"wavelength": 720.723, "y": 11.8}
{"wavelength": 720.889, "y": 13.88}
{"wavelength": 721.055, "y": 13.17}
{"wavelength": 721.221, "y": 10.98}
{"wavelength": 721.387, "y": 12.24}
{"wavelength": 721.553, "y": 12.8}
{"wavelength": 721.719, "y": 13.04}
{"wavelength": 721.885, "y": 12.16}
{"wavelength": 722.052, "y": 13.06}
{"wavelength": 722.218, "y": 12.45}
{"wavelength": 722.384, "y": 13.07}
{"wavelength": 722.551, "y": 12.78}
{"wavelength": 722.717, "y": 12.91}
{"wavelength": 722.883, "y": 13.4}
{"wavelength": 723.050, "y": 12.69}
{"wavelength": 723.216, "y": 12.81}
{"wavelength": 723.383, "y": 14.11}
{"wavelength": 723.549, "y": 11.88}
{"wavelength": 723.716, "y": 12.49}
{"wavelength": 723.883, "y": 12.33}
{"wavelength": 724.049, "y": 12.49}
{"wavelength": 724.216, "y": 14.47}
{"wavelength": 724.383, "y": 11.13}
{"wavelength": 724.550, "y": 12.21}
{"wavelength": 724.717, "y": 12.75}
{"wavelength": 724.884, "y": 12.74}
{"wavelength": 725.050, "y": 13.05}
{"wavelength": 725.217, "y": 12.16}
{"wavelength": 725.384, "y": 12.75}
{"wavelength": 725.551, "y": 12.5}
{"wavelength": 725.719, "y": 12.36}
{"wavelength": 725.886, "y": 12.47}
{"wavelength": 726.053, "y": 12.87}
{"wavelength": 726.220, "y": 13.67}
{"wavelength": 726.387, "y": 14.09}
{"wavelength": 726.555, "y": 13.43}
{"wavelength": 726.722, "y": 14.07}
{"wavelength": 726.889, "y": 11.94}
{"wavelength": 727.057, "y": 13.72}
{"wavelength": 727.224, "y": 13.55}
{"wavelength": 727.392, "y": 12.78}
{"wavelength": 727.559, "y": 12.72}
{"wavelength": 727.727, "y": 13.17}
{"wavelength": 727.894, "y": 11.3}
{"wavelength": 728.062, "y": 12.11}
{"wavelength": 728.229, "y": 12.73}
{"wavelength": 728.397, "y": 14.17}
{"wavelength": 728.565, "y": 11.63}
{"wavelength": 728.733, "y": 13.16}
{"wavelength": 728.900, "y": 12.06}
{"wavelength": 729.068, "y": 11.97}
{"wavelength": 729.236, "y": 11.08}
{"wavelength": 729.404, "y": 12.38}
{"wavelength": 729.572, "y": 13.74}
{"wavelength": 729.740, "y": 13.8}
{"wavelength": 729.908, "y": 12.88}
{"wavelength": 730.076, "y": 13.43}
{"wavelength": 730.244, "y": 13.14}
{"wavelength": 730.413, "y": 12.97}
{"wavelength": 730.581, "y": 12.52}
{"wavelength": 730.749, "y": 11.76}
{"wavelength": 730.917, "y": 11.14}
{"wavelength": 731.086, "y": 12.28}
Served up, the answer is 0.23 mag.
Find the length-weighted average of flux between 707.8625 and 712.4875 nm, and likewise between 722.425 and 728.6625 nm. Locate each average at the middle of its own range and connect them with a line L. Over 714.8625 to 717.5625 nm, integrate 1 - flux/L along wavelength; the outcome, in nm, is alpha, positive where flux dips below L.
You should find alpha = 0.10 nm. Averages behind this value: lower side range 13.1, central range 12.5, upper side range 12.8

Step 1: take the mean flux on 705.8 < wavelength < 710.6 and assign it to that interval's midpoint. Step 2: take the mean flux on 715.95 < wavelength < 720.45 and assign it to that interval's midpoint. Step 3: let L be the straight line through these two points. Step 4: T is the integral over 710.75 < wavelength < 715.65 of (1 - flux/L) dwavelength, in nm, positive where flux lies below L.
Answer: -0.25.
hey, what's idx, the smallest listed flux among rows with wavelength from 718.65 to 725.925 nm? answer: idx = 9.818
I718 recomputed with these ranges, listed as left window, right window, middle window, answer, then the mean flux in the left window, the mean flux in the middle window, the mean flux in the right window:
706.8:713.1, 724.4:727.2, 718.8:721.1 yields 0.13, 13.1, 11.5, 12.9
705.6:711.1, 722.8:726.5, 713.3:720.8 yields 0.10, 13.1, 11.8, 12.8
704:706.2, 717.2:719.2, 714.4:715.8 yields -0.18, 12.6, 12.8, 10.3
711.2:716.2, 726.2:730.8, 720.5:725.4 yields 0.01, 12.7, 12.7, 12.9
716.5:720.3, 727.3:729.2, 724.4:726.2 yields -0.05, 10.9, 12.6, 12.5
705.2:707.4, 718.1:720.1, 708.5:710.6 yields -0.06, 12.9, 13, 10.5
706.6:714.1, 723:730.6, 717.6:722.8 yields 0.12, 13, 11.5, 12.8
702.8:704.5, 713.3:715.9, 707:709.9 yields -0.04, 13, 13.4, 12.8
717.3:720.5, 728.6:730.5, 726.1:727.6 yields -0.09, 10.8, 13.3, 12.8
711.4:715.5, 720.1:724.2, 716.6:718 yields 0.14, 12.7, 11.2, 12.7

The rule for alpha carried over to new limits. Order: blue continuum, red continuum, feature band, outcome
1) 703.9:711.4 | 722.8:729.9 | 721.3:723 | 0.01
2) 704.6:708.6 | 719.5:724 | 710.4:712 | -0.03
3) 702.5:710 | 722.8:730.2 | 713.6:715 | 0.02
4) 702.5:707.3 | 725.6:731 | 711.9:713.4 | 0.03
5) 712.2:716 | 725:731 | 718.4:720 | 0.29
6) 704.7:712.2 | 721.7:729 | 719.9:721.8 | 0.06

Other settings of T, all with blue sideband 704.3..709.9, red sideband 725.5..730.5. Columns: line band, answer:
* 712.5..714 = 0.05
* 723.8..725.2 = 0.03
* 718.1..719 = 0.18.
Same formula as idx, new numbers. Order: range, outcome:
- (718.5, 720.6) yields 9.34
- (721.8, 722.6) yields 12.16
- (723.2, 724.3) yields 11.88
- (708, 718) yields 9.802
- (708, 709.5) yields 12.68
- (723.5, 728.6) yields 11.13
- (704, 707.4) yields 11.7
